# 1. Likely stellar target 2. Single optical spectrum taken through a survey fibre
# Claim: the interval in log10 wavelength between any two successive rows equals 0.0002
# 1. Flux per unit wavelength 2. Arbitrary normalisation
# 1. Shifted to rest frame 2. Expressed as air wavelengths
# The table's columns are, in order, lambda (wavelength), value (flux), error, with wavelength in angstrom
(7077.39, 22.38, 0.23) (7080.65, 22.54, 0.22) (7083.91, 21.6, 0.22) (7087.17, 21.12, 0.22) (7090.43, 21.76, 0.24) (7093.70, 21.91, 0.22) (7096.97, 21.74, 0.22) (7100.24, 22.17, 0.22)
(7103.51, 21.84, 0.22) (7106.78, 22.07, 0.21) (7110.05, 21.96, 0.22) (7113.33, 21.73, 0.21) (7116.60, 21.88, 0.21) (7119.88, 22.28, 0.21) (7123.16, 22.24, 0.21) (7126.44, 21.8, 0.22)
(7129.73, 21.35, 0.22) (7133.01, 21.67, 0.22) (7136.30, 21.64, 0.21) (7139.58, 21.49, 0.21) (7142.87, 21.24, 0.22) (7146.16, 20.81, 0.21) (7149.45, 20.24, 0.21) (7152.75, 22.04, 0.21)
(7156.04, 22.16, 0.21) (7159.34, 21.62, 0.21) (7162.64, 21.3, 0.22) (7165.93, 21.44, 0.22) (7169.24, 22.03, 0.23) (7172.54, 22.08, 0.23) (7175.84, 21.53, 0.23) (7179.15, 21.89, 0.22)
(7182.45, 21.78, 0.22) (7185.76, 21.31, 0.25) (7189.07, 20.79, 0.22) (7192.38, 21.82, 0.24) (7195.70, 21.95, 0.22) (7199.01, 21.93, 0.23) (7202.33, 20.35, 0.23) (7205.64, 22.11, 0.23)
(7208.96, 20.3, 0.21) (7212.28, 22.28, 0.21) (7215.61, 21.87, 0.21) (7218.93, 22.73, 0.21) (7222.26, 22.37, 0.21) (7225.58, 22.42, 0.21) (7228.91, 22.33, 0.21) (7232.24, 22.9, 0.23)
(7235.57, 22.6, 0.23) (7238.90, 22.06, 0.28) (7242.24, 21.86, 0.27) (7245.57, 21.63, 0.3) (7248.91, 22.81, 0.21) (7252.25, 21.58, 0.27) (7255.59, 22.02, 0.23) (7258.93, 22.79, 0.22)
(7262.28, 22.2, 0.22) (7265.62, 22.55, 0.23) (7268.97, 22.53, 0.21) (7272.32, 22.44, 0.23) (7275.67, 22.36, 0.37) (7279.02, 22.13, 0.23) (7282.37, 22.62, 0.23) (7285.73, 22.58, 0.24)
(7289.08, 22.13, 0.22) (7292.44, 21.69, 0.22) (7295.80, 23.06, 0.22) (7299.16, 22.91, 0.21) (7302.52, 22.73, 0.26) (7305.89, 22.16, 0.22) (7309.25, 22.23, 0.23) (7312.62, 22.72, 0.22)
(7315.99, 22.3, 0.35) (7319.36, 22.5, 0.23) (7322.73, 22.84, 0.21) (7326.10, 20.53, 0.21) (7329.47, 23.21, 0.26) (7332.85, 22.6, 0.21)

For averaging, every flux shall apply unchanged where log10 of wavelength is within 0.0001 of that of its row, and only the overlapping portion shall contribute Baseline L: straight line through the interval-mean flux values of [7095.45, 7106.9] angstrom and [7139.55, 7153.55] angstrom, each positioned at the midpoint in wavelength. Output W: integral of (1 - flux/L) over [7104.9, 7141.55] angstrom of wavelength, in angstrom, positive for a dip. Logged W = -0.5 angstrom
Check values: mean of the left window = 21.9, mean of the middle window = 21.8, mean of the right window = 21.1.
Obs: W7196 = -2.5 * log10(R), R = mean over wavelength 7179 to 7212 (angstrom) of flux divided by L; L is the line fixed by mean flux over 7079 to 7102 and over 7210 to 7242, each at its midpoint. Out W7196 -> 0.04 mag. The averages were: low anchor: 21.8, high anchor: 22.3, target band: 21.4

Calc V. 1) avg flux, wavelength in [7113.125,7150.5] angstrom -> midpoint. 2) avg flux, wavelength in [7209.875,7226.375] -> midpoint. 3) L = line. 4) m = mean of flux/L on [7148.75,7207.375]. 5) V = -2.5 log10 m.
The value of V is 0.02 mag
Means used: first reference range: 21.5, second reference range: 22.2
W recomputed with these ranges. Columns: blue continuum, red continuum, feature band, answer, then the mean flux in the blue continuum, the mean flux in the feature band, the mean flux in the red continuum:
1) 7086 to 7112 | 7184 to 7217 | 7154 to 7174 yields -0.2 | 21.8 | 21.8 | 21.5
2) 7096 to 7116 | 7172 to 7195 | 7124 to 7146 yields 0.3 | 21.9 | 21.5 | 21.6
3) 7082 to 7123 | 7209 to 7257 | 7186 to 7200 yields 0.3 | 21.9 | 21.6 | 22.2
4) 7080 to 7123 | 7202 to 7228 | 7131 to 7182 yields 0.8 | 21.9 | 21.6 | 21.9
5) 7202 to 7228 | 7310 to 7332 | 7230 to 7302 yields -0.8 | 21.9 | 22.4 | 22.4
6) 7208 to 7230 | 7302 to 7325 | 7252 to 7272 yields -0.1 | 22.1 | 22.3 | 22.4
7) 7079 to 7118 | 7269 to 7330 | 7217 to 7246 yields -0.2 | 21.9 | 22.4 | 22.4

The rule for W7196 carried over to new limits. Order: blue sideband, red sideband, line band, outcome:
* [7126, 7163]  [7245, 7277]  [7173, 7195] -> 0.01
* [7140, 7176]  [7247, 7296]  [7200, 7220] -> 0.01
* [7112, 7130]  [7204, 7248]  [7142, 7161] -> 0.03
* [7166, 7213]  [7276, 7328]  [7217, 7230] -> -0.03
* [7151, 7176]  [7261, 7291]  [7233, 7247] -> 0.00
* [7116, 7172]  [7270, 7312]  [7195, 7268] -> 0.00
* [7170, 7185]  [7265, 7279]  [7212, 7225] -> -0.01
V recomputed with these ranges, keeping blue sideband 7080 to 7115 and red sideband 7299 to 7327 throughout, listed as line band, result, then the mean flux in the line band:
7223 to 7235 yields -0.02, 22.6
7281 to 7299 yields -0.01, 22.5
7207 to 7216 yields 0.03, 21.4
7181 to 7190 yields 0.04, 21.3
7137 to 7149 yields 0.04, 21.1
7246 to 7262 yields 0.00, 22.2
